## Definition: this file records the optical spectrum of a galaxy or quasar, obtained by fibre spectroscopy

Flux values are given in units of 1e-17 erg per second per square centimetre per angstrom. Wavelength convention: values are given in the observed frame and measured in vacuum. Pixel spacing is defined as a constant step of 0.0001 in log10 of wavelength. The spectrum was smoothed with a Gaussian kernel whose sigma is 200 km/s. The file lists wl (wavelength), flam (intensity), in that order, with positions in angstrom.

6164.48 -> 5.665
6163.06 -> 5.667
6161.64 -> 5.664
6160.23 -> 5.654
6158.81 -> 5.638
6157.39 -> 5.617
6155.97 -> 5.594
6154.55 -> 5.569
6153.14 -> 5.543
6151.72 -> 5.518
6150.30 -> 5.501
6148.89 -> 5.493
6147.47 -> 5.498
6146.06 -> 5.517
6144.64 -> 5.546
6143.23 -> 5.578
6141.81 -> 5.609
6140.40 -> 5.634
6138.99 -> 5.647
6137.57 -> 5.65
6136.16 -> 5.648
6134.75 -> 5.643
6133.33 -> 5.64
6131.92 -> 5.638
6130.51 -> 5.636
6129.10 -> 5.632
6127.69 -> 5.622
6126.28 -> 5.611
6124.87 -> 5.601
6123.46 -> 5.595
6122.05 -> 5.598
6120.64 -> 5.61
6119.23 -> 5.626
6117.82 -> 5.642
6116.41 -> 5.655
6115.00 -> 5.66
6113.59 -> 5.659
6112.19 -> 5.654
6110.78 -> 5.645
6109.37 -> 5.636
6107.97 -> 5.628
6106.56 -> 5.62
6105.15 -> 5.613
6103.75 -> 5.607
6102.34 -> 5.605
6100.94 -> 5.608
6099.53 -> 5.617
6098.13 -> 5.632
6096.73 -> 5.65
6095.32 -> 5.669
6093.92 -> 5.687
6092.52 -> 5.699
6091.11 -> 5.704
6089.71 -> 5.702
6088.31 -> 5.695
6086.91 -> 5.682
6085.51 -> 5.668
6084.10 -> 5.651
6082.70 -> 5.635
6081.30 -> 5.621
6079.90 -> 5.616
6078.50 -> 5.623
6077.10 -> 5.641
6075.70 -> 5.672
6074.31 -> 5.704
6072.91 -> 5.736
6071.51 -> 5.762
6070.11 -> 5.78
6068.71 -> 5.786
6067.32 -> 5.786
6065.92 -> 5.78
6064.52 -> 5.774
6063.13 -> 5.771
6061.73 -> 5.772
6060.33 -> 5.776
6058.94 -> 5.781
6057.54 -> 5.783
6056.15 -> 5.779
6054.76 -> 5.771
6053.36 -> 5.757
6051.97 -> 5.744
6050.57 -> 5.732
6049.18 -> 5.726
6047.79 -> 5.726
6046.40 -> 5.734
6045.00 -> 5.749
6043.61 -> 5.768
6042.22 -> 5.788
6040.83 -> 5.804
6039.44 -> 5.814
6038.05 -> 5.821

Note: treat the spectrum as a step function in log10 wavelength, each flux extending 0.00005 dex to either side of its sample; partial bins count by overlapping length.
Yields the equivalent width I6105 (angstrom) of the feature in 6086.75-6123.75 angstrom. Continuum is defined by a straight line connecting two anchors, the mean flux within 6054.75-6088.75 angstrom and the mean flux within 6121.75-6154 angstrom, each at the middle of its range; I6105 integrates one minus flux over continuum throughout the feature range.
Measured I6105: 0.08 angstrom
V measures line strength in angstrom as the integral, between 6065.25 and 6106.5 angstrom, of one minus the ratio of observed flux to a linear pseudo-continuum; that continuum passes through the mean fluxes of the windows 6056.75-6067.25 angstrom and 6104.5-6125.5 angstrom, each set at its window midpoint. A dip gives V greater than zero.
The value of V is 0.2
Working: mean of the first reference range 5.78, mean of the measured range 5.68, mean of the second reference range 5.63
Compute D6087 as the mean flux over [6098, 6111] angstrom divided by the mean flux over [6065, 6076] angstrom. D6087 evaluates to 1.0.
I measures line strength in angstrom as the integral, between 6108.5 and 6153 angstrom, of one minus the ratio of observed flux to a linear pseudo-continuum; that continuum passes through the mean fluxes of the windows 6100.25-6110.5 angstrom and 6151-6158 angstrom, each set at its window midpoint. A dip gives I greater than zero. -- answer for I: -0.1 angstrom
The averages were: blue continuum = 5.62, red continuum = 5.56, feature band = 5.61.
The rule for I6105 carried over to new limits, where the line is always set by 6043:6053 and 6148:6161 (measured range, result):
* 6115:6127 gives 0.0 angstrom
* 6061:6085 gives -0.1 angstrom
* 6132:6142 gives -0.1 angstrom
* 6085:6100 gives 0.0 angstrom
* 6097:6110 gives 0.1 angstrom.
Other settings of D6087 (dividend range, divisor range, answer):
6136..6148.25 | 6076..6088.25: 0.99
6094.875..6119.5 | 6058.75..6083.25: 0.98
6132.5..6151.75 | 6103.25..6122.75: 0.99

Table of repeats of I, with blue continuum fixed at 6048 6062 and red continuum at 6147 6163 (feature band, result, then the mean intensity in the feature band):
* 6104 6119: 0.0 angstrom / 5.64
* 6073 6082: 0.1 angstrom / 5.66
